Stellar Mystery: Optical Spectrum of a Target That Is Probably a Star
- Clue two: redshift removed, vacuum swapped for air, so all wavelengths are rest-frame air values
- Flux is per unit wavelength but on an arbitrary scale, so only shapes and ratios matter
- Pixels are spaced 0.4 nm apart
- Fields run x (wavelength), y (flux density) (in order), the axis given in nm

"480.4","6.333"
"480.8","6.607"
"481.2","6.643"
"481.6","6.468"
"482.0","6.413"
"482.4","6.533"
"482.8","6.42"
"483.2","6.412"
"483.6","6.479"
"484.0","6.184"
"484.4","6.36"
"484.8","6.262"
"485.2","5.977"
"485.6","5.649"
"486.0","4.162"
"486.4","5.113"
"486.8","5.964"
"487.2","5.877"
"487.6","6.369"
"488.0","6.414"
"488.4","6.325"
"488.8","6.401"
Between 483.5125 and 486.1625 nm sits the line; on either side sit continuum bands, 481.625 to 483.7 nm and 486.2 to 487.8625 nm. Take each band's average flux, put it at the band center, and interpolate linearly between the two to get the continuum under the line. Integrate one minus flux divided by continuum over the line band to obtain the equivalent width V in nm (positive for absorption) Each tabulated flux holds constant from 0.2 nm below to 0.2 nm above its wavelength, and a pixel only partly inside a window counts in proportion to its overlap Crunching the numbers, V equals 0.128 nm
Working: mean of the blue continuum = 6.45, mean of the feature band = 5.87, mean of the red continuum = 5.85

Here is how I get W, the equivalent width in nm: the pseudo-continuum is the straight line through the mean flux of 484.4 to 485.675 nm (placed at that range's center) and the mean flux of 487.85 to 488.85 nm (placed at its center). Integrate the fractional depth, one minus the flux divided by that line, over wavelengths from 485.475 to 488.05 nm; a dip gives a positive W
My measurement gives 0.26 nm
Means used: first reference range 6.06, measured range 5.61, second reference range 6.38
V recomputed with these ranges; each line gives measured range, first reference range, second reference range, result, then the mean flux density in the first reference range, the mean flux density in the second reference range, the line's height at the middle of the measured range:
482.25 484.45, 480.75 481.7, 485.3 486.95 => -0.15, 6.58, 5.25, 6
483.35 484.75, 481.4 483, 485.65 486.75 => -0.14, 6.46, 4.96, 5.76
